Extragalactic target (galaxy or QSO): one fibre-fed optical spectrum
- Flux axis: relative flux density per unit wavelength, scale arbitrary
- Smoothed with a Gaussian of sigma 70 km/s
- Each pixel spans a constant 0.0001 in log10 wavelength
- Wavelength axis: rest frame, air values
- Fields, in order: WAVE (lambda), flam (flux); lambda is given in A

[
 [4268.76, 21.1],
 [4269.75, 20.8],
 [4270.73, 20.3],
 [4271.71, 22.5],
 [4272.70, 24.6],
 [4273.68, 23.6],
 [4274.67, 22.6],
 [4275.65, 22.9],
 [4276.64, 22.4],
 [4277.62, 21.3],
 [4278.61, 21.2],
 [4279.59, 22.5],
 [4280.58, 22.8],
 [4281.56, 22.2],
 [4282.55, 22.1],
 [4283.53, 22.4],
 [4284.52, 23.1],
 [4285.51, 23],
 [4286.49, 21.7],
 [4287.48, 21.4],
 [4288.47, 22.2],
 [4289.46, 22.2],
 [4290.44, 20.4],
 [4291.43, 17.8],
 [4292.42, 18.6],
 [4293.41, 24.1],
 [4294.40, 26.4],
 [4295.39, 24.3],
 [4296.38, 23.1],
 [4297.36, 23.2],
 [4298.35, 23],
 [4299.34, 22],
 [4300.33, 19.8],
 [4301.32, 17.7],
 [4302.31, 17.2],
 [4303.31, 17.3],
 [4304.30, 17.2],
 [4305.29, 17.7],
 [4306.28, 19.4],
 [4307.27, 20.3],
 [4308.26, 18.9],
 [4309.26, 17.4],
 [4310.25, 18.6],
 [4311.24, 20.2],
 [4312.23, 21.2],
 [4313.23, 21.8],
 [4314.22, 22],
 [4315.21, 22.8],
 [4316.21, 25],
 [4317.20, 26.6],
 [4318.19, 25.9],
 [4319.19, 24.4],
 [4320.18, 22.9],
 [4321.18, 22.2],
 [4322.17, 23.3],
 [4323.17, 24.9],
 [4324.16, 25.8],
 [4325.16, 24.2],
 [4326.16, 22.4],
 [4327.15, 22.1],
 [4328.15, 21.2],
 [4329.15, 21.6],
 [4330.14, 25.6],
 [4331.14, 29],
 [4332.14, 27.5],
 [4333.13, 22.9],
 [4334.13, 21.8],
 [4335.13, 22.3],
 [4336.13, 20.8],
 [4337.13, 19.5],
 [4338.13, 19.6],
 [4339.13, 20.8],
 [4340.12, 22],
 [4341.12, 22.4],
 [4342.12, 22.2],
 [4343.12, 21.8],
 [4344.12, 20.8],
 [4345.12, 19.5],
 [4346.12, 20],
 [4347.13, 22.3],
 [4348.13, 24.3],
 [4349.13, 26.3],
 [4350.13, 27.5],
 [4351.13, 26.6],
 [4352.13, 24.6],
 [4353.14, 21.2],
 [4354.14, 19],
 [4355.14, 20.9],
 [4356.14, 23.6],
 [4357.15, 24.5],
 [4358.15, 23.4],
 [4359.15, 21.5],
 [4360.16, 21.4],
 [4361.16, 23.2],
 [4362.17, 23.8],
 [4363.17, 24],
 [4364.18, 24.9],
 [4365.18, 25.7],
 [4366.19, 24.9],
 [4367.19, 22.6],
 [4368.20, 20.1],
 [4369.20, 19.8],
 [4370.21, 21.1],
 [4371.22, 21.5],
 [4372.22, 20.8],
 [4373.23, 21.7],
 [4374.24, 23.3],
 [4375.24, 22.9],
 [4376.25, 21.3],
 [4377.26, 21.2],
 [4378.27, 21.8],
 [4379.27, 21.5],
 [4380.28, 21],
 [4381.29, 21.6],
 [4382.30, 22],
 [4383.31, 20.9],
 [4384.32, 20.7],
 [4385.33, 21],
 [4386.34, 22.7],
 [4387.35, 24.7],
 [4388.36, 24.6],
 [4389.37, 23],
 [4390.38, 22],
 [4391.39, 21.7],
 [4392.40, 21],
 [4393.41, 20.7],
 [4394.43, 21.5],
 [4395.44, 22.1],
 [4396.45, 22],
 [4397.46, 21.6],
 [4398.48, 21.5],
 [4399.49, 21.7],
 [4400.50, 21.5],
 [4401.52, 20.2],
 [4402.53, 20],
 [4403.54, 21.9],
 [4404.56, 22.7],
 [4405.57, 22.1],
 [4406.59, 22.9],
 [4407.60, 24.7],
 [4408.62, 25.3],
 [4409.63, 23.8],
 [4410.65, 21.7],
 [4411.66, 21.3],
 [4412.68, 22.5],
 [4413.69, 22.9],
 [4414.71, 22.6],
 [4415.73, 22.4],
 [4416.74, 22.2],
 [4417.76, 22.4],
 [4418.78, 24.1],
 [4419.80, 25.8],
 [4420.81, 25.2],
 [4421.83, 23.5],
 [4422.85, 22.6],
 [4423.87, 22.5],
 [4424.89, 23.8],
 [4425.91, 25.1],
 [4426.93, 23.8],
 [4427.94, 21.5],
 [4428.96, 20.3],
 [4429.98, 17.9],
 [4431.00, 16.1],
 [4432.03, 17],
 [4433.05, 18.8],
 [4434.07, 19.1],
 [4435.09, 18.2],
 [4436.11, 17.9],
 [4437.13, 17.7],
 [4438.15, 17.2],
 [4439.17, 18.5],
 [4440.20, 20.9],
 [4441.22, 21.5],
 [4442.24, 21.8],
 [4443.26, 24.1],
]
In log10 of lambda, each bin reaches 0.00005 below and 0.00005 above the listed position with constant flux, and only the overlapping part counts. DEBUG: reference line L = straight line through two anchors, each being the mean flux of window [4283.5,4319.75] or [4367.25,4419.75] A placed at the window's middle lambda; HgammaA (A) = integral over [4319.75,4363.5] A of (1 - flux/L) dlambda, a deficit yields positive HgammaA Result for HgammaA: -2.5 A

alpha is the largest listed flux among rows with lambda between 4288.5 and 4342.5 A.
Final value 29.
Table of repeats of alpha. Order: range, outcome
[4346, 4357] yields 27.5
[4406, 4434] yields 25.8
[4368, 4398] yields 24.7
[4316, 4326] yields 26.6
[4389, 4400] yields 23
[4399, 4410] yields 25.3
